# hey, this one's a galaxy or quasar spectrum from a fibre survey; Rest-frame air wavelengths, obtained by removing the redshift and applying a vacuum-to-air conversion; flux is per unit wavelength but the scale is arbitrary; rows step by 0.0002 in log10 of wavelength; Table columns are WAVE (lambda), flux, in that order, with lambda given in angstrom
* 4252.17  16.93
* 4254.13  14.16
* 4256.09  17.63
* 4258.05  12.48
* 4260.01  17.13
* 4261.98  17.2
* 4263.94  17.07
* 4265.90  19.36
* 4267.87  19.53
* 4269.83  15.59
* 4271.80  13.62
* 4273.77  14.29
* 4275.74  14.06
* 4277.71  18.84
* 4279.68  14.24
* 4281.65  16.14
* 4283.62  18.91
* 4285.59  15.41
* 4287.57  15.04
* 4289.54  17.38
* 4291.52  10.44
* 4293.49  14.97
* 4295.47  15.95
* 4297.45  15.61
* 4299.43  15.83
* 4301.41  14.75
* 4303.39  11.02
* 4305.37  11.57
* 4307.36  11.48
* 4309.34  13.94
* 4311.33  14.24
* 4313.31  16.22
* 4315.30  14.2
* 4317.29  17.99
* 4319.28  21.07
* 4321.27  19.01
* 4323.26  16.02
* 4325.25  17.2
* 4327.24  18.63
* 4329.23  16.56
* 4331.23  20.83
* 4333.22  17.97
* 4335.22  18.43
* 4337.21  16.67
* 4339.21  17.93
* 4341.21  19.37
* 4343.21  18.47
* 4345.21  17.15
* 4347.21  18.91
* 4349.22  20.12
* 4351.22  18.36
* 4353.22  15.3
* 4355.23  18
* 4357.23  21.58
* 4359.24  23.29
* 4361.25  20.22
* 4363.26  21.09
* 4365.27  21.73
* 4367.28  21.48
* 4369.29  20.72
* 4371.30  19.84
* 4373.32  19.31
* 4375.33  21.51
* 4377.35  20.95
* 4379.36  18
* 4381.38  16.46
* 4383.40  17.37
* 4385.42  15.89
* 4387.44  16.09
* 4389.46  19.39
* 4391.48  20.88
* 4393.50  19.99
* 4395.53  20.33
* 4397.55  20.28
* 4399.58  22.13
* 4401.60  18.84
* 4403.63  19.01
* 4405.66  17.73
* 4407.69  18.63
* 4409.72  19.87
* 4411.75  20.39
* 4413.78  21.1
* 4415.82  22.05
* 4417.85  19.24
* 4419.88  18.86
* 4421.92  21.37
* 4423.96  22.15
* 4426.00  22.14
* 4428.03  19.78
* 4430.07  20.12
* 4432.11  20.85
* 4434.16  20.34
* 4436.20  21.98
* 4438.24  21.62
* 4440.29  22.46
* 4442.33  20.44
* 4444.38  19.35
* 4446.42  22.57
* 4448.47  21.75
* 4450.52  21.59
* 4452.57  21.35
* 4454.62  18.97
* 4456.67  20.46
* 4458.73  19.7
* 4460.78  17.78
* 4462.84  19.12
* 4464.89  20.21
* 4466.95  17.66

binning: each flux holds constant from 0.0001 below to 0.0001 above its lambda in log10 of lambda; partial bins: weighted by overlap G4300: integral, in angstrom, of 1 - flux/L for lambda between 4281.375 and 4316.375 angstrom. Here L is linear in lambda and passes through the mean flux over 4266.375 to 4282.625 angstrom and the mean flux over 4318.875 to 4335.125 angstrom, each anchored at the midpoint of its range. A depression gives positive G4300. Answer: 4.9 angstrom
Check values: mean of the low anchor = 15.9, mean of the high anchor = 18.3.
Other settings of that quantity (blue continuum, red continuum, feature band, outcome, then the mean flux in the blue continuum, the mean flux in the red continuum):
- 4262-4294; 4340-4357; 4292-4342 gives 3.2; 16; 18.4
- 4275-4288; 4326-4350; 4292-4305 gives 1.9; 16.2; 18.4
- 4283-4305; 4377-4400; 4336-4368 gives -3.7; 14.9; 18.8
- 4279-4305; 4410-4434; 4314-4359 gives -3.5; 15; 20.7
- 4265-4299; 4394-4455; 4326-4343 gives -0.7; 15.8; 20.6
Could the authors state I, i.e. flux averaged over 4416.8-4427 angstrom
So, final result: 20.8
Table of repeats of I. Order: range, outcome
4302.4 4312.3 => 12.4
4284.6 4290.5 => 15.9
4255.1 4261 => 15.7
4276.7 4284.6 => 17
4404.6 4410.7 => 18.7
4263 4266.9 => 18.2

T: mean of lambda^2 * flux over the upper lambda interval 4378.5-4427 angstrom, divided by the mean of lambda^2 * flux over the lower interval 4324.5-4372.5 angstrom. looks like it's 1.04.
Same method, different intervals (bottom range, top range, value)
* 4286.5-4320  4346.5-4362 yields 1.35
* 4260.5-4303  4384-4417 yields 1.30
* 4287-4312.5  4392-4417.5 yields 1.50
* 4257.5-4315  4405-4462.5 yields 1.44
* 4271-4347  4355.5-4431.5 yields 1.29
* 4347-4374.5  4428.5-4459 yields 1.08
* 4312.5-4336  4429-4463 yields 1.22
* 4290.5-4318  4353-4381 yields 1.48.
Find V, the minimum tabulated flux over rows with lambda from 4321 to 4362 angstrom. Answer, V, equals 15.3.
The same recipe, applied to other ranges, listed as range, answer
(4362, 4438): 15.89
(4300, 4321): 11.02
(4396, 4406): 17.73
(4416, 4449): 18.86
